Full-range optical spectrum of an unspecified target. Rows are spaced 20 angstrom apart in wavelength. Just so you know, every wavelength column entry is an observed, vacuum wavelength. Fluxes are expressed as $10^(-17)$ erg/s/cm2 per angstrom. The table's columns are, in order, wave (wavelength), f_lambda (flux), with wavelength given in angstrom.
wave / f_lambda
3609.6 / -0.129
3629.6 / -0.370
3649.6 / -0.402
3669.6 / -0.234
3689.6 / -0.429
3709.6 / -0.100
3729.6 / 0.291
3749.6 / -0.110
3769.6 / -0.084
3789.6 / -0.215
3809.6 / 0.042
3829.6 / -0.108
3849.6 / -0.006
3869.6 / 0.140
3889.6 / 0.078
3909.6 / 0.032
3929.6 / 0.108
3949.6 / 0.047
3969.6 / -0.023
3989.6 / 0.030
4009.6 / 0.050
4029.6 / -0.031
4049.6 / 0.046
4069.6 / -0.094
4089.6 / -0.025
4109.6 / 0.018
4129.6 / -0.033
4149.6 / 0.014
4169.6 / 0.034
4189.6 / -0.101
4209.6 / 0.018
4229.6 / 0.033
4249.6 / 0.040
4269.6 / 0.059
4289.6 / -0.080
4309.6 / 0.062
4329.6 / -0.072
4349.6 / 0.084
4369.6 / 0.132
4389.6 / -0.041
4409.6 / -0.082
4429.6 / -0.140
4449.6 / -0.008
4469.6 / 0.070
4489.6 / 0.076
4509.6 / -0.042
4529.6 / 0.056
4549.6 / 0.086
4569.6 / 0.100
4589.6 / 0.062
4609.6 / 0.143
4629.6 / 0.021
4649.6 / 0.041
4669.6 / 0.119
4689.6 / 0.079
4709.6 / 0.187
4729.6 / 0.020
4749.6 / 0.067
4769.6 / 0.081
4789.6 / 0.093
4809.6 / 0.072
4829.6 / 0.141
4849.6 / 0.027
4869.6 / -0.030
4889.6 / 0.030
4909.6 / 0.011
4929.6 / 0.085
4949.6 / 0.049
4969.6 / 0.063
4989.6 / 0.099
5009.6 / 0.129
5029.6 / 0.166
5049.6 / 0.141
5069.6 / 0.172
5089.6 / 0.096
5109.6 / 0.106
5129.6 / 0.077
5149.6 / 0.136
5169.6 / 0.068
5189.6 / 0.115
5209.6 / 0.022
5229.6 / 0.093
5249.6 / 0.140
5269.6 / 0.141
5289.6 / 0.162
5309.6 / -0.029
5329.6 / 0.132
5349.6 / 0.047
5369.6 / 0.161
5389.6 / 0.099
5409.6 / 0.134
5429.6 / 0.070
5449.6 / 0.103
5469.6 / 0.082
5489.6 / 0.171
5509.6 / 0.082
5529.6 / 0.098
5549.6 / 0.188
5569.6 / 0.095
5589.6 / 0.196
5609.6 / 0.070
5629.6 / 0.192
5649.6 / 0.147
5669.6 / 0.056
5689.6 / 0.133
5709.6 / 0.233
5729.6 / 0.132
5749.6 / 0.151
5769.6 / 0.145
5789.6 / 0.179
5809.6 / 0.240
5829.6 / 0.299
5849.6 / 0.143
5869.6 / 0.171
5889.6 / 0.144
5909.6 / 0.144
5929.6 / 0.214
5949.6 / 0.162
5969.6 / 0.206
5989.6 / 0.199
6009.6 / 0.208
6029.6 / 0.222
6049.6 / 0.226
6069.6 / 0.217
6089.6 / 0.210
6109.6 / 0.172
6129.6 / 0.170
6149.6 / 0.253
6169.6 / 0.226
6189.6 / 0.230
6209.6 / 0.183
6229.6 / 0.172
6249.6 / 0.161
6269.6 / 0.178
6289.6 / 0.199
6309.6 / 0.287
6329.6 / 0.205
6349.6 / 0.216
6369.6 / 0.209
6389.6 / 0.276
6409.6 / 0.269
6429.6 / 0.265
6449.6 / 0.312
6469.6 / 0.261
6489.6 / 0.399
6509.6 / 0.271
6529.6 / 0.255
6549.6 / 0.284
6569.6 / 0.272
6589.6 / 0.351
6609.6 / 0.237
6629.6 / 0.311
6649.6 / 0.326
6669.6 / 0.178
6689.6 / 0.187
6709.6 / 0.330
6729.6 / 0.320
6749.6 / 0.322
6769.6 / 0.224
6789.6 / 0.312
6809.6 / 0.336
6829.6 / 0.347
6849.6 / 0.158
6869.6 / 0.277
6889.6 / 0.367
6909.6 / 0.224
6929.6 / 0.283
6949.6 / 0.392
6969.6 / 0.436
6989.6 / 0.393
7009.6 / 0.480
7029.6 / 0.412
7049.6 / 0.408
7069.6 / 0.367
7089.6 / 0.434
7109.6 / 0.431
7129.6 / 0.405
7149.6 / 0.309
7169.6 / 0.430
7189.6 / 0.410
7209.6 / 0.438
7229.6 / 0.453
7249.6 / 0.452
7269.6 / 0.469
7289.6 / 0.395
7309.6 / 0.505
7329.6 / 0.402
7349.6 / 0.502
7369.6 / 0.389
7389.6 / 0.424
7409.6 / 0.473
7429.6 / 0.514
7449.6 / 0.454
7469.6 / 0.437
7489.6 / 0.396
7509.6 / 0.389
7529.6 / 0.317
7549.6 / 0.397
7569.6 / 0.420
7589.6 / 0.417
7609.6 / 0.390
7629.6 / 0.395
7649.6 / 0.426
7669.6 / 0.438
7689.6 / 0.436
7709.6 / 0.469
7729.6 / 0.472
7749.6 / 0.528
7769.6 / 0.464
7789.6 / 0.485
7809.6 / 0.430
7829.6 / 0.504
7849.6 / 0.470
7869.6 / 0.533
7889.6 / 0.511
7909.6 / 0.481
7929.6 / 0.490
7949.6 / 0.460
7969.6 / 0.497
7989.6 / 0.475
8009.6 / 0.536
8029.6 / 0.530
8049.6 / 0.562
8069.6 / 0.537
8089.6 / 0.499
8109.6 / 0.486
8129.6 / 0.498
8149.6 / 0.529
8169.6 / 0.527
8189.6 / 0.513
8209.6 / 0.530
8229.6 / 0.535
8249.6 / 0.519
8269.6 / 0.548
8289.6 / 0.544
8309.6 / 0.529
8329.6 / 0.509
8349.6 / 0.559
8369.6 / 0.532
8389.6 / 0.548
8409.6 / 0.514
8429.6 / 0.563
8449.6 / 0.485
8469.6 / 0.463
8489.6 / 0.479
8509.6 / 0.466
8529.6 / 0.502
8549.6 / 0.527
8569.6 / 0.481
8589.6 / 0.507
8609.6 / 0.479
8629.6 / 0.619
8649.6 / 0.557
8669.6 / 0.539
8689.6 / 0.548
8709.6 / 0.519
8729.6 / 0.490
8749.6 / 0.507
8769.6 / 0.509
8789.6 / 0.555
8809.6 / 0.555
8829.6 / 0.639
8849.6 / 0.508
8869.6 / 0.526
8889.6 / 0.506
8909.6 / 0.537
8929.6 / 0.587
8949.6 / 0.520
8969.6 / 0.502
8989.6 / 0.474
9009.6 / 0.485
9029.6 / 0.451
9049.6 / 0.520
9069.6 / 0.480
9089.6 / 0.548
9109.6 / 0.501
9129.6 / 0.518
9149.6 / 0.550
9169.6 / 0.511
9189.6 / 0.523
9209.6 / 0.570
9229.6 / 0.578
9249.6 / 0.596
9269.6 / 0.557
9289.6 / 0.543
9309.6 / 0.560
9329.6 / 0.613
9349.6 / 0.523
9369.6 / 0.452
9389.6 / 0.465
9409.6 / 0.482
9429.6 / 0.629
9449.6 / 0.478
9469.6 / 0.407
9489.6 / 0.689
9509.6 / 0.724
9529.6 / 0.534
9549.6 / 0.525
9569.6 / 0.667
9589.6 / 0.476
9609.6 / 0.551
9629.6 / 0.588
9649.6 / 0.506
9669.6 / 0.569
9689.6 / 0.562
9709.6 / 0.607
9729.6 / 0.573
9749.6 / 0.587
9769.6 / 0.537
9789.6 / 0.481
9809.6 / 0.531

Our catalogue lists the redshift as 0.74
